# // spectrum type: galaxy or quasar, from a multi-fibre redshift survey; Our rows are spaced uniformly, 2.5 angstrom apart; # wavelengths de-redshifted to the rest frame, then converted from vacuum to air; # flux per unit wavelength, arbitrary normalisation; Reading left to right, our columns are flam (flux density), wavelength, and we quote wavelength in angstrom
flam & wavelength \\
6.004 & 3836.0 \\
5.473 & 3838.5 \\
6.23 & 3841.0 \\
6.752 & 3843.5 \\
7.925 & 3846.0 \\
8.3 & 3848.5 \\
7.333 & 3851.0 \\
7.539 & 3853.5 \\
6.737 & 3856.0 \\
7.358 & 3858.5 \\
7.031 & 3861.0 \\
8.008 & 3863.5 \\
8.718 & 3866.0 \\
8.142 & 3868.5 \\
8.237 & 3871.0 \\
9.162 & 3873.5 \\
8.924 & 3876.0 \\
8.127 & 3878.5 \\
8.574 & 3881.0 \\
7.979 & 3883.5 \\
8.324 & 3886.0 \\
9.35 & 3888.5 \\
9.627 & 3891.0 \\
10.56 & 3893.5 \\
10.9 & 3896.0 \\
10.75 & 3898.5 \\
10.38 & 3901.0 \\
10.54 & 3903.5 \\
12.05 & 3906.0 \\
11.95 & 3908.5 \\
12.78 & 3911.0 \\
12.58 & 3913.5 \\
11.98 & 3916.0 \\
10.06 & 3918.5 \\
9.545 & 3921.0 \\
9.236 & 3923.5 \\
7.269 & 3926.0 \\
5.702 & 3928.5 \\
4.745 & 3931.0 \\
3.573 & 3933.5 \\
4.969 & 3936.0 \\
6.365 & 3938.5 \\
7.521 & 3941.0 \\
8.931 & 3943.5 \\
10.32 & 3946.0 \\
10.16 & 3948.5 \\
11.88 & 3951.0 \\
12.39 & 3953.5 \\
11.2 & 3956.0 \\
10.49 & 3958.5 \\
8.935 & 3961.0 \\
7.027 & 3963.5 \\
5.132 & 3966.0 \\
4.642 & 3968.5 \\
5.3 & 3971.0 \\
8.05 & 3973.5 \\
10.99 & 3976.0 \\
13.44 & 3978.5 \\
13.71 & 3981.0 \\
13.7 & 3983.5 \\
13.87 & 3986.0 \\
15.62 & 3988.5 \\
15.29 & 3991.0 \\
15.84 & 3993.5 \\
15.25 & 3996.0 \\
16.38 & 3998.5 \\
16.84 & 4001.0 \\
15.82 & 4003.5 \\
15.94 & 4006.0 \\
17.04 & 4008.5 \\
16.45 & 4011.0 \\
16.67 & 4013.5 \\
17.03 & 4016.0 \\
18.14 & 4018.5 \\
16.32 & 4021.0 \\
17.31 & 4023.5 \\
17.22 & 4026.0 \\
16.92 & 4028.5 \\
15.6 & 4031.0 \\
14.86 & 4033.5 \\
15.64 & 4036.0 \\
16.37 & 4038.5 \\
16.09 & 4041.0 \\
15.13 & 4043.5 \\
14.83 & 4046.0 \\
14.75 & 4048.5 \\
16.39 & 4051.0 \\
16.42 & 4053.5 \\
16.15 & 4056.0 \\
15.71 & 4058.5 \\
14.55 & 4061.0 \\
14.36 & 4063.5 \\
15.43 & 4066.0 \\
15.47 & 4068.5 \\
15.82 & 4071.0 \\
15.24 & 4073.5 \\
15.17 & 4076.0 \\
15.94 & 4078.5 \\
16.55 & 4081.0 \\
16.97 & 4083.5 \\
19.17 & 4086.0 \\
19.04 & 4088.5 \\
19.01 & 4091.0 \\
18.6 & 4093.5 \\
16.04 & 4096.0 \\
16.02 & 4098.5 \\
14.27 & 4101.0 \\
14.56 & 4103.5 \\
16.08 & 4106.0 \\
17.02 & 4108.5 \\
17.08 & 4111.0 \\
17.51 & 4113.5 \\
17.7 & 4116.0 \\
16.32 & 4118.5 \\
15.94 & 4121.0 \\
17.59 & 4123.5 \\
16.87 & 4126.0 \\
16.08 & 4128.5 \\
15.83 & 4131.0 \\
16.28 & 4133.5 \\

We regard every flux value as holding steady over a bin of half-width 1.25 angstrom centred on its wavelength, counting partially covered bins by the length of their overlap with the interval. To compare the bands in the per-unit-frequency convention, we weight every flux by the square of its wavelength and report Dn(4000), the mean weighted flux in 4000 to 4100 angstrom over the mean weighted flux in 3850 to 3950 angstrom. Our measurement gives 2.0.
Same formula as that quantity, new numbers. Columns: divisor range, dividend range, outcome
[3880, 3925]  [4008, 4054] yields 1.67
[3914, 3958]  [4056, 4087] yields 1.95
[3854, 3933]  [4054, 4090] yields 1.93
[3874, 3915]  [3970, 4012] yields 1.45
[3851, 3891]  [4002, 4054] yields 2.15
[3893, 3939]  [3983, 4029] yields 1.83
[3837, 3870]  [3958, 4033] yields 2.02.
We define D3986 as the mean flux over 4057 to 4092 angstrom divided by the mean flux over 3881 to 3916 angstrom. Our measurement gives 1.5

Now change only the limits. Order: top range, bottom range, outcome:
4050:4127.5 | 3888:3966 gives 1.75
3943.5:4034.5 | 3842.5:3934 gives 1.50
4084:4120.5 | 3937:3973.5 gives 1.99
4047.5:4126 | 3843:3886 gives 2.05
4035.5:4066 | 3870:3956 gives 1.67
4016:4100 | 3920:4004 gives 1.59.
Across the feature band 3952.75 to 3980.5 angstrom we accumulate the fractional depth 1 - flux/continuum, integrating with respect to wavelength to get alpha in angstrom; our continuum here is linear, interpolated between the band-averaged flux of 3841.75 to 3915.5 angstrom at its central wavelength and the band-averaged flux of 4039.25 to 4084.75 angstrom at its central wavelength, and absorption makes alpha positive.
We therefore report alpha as 7.5 angstrom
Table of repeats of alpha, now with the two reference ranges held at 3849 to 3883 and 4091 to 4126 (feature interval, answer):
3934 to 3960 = 4.0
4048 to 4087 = -1.8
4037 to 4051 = -1.2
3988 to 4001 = -3.3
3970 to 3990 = 0.2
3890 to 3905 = -2.3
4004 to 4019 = -4.1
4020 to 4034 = -2.8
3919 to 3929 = 1.8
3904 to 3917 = -3.5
